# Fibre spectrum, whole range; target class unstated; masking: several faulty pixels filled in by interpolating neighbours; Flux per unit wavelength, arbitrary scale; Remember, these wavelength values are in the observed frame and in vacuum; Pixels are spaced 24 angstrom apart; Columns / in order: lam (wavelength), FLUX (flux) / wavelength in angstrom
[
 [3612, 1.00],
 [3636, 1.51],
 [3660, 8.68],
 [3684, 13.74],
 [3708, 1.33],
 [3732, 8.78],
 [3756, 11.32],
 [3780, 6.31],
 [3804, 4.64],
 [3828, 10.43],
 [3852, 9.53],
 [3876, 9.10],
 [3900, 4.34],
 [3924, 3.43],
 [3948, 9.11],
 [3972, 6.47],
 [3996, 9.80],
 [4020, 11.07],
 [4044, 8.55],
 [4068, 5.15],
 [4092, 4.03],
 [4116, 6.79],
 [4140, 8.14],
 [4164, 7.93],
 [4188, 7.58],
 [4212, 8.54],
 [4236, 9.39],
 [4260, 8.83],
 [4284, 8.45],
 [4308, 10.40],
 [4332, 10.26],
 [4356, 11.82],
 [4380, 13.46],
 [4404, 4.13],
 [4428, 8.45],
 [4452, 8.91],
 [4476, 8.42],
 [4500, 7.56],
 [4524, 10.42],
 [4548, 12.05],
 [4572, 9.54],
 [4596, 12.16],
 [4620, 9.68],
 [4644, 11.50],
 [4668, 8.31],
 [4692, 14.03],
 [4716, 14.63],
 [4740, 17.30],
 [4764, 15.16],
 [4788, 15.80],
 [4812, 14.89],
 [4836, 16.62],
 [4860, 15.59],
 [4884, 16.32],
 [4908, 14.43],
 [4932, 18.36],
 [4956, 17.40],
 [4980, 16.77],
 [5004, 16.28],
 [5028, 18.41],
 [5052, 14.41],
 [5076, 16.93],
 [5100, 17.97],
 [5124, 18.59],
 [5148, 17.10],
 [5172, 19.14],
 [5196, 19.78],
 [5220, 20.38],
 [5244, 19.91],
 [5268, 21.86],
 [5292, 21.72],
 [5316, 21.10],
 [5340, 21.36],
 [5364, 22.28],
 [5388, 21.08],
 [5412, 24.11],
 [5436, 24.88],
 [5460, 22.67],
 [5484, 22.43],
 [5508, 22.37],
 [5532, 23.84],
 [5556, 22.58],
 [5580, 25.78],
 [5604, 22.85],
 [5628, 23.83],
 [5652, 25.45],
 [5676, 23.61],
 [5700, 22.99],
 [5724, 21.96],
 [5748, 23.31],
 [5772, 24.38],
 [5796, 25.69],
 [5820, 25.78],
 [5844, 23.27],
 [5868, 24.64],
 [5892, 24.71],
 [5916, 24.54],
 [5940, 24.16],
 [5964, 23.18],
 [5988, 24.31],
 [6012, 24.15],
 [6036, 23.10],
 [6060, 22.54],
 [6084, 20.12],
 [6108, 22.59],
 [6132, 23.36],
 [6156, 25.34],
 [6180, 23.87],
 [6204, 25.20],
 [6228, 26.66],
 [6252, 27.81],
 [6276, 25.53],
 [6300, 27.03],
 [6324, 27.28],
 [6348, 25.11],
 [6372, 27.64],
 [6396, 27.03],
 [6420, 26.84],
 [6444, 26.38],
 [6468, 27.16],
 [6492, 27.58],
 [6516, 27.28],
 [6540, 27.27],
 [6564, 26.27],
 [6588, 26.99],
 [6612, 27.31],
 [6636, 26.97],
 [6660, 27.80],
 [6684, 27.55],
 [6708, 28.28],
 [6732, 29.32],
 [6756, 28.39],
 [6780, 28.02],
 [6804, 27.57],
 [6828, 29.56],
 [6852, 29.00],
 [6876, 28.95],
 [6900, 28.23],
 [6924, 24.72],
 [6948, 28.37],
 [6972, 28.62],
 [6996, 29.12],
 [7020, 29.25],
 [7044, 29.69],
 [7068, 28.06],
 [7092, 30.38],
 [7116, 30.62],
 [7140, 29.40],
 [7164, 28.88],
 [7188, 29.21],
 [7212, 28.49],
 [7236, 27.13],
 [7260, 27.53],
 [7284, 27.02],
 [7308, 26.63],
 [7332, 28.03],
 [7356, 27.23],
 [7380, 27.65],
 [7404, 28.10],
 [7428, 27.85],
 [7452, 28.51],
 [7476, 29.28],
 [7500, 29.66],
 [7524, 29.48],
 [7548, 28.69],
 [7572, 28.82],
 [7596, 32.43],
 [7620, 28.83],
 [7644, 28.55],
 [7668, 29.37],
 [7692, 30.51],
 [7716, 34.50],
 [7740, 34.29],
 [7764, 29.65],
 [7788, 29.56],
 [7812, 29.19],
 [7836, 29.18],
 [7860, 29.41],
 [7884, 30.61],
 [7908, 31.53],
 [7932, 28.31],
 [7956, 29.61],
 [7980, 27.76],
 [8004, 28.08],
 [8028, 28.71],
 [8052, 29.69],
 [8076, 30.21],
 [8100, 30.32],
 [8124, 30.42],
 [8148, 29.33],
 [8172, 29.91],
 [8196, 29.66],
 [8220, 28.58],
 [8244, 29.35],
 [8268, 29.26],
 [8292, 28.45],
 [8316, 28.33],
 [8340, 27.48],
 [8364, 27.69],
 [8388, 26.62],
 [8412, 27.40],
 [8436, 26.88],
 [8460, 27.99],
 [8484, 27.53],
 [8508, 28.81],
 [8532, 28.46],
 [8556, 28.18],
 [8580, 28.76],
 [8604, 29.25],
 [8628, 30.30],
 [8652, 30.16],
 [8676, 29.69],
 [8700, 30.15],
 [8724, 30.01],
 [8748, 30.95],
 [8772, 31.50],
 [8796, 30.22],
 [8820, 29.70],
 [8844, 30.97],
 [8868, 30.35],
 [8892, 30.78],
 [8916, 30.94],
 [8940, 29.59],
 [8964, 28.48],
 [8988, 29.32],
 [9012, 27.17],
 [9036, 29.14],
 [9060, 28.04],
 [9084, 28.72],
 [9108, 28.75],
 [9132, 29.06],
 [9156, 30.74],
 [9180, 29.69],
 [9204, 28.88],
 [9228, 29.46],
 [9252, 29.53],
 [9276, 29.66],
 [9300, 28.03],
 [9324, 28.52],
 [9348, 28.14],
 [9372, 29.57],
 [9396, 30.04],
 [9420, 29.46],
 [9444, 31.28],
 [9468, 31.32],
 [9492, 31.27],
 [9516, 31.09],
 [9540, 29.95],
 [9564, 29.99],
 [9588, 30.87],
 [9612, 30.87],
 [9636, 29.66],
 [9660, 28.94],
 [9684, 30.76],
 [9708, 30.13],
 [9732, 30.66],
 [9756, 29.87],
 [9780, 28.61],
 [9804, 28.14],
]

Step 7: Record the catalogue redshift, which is 0.17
